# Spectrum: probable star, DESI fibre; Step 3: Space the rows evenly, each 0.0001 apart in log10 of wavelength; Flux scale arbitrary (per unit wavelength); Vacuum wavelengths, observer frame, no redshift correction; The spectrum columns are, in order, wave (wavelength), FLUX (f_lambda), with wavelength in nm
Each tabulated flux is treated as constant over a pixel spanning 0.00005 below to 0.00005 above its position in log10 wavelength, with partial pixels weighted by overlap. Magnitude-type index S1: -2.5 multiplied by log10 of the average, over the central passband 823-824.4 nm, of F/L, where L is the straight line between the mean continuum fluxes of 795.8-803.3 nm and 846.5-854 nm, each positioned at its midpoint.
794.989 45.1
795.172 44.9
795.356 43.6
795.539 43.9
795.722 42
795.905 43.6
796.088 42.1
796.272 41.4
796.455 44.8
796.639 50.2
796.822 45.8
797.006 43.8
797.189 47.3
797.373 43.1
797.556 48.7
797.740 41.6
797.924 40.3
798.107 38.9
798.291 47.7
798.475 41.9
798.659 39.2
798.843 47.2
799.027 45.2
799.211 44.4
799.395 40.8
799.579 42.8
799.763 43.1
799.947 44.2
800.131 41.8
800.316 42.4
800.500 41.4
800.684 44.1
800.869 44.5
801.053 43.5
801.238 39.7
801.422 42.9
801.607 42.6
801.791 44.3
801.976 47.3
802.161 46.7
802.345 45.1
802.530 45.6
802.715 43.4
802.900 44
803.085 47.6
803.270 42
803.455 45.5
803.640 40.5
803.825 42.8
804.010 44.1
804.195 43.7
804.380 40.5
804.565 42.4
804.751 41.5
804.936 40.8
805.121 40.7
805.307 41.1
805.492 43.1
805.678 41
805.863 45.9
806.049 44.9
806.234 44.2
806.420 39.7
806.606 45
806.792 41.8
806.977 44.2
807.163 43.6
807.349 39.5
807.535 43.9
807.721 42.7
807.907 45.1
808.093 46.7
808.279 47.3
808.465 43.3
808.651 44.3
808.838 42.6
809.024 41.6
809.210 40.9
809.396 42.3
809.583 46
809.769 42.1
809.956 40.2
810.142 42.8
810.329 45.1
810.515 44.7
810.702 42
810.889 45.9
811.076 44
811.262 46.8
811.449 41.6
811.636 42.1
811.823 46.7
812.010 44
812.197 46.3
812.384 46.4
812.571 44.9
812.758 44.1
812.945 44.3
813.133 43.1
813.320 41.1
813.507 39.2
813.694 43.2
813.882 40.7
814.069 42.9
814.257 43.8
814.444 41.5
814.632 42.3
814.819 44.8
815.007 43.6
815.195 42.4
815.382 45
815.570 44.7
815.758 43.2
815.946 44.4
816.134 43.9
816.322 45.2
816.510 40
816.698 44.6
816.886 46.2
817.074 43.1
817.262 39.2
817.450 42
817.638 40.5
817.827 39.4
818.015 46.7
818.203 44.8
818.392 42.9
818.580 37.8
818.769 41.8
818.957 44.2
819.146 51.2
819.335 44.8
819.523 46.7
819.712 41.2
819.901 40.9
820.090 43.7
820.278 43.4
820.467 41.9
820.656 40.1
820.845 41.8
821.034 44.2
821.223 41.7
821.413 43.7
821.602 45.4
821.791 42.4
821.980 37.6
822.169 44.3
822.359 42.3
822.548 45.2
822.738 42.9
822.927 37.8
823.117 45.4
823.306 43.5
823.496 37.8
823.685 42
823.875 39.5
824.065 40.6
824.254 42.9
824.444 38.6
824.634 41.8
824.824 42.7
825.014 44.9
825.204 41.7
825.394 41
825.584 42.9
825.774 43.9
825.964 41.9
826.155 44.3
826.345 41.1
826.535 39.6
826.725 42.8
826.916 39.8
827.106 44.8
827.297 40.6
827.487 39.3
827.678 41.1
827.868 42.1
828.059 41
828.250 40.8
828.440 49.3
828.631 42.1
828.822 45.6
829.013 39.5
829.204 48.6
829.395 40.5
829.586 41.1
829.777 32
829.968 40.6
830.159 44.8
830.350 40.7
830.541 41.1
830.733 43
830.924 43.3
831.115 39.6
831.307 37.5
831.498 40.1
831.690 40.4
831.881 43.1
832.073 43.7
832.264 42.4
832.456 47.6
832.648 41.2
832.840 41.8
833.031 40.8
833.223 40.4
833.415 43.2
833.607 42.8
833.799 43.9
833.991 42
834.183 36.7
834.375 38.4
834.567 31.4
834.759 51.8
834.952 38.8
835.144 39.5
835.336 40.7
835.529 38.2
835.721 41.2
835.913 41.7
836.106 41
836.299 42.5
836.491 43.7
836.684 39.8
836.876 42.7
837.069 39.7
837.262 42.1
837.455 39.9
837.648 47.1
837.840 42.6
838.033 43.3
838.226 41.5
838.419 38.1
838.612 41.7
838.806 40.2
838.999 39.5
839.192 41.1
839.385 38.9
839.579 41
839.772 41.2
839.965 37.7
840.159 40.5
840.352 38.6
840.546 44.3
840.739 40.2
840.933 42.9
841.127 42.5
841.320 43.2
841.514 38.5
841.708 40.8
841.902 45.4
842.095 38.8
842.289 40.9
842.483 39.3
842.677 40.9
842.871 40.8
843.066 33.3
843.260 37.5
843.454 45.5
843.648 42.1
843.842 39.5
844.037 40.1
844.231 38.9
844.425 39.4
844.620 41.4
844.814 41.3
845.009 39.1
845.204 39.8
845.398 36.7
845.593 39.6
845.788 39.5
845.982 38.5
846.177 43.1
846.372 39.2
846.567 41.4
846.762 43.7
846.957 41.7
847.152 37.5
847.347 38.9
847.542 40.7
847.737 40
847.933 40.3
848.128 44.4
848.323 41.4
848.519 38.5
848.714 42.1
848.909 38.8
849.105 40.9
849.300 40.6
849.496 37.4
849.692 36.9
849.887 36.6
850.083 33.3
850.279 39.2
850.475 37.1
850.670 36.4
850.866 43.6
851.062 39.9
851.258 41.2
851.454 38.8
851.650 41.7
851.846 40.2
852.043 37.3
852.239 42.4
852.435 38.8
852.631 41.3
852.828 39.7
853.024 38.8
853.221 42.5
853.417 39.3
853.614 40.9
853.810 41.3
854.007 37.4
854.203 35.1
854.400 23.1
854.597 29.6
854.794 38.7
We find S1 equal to 0.011 mag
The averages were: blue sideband 43.8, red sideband 39.8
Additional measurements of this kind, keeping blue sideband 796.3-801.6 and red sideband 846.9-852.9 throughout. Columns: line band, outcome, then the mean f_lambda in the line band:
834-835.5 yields 0.03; 39.7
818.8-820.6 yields -0.05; 44.1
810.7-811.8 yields -0.04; 44.1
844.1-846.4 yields 0.01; 39.7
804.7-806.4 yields 0.01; 42.5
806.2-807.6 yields 0.01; 42.6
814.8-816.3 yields -0.04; 44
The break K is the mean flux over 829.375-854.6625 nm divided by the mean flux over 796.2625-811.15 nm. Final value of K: 0.9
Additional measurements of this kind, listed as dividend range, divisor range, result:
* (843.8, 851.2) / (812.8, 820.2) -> 0.92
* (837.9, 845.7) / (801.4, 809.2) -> 0.93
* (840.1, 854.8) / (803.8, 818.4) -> 0.92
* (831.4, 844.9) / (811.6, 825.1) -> 0.96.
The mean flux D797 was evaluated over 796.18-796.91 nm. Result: 45.5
